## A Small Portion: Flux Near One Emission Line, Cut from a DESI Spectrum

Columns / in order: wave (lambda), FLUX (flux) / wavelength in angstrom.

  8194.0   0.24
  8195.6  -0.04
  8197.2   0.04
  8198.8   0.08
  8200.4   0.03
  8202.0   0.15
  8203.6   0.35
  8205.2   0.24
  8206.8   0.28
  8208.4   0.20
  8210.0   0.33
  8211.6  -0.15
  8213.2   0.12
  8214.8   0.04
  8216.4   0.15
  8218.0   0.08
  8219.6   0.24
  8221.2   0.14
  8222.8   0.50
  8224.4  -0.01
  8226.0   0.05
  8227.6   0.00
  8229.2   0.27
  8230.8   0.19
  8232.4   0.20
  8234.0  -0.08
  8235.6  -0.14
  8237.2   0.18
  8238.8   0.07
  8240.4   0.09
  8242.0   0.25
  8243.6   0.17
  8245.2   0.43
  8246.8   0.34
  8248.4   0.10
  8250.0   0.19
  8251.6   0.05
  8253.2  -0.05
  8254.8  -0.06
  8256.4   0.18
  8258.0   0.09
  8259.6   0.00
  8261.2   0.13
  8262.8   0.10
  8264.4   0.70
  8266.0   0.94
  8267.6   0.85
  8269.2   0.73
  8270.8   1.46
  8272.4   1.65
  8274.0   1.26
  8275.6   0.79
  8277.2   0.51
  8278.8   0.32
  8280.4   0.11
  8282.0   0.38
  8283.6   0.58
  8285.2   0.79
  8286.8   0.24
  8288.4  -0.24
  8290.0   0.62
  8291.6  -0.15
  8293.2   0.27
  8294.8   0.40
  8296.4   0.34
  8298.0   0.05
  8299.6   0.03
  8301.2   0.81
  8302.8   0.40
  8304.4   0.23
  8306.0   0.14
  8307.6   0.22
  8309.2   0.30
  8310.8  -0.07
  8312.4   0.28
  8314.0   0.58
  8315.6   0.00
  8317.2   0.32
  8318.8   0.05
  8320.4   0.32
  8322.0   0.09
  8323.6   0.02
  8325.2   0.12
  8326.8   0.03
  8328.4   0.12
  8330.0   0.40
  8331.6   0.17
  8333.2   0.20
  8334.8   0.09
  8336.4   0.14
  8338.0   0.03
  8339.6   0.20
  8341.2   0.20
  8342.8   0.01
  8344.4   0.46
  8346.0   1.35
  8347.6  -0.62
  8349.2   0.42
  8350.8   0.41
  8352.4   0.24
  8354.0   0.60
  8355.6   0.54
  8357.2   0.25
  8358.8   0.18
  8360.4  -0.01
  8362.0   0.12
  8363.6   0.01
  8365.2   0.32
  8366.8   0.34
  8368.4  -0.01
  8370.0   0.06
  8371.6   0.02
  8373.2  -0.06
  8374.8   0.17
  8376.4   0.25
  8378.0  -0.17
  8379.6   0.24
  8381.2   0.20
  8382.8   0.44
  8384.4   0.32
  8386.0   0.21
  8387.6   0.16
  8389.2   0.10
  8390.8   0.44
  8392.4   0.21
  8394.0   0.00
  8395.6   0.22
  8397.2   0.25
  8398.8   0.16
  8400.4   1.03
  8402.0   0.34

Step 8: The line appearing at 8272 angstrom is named [O II]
